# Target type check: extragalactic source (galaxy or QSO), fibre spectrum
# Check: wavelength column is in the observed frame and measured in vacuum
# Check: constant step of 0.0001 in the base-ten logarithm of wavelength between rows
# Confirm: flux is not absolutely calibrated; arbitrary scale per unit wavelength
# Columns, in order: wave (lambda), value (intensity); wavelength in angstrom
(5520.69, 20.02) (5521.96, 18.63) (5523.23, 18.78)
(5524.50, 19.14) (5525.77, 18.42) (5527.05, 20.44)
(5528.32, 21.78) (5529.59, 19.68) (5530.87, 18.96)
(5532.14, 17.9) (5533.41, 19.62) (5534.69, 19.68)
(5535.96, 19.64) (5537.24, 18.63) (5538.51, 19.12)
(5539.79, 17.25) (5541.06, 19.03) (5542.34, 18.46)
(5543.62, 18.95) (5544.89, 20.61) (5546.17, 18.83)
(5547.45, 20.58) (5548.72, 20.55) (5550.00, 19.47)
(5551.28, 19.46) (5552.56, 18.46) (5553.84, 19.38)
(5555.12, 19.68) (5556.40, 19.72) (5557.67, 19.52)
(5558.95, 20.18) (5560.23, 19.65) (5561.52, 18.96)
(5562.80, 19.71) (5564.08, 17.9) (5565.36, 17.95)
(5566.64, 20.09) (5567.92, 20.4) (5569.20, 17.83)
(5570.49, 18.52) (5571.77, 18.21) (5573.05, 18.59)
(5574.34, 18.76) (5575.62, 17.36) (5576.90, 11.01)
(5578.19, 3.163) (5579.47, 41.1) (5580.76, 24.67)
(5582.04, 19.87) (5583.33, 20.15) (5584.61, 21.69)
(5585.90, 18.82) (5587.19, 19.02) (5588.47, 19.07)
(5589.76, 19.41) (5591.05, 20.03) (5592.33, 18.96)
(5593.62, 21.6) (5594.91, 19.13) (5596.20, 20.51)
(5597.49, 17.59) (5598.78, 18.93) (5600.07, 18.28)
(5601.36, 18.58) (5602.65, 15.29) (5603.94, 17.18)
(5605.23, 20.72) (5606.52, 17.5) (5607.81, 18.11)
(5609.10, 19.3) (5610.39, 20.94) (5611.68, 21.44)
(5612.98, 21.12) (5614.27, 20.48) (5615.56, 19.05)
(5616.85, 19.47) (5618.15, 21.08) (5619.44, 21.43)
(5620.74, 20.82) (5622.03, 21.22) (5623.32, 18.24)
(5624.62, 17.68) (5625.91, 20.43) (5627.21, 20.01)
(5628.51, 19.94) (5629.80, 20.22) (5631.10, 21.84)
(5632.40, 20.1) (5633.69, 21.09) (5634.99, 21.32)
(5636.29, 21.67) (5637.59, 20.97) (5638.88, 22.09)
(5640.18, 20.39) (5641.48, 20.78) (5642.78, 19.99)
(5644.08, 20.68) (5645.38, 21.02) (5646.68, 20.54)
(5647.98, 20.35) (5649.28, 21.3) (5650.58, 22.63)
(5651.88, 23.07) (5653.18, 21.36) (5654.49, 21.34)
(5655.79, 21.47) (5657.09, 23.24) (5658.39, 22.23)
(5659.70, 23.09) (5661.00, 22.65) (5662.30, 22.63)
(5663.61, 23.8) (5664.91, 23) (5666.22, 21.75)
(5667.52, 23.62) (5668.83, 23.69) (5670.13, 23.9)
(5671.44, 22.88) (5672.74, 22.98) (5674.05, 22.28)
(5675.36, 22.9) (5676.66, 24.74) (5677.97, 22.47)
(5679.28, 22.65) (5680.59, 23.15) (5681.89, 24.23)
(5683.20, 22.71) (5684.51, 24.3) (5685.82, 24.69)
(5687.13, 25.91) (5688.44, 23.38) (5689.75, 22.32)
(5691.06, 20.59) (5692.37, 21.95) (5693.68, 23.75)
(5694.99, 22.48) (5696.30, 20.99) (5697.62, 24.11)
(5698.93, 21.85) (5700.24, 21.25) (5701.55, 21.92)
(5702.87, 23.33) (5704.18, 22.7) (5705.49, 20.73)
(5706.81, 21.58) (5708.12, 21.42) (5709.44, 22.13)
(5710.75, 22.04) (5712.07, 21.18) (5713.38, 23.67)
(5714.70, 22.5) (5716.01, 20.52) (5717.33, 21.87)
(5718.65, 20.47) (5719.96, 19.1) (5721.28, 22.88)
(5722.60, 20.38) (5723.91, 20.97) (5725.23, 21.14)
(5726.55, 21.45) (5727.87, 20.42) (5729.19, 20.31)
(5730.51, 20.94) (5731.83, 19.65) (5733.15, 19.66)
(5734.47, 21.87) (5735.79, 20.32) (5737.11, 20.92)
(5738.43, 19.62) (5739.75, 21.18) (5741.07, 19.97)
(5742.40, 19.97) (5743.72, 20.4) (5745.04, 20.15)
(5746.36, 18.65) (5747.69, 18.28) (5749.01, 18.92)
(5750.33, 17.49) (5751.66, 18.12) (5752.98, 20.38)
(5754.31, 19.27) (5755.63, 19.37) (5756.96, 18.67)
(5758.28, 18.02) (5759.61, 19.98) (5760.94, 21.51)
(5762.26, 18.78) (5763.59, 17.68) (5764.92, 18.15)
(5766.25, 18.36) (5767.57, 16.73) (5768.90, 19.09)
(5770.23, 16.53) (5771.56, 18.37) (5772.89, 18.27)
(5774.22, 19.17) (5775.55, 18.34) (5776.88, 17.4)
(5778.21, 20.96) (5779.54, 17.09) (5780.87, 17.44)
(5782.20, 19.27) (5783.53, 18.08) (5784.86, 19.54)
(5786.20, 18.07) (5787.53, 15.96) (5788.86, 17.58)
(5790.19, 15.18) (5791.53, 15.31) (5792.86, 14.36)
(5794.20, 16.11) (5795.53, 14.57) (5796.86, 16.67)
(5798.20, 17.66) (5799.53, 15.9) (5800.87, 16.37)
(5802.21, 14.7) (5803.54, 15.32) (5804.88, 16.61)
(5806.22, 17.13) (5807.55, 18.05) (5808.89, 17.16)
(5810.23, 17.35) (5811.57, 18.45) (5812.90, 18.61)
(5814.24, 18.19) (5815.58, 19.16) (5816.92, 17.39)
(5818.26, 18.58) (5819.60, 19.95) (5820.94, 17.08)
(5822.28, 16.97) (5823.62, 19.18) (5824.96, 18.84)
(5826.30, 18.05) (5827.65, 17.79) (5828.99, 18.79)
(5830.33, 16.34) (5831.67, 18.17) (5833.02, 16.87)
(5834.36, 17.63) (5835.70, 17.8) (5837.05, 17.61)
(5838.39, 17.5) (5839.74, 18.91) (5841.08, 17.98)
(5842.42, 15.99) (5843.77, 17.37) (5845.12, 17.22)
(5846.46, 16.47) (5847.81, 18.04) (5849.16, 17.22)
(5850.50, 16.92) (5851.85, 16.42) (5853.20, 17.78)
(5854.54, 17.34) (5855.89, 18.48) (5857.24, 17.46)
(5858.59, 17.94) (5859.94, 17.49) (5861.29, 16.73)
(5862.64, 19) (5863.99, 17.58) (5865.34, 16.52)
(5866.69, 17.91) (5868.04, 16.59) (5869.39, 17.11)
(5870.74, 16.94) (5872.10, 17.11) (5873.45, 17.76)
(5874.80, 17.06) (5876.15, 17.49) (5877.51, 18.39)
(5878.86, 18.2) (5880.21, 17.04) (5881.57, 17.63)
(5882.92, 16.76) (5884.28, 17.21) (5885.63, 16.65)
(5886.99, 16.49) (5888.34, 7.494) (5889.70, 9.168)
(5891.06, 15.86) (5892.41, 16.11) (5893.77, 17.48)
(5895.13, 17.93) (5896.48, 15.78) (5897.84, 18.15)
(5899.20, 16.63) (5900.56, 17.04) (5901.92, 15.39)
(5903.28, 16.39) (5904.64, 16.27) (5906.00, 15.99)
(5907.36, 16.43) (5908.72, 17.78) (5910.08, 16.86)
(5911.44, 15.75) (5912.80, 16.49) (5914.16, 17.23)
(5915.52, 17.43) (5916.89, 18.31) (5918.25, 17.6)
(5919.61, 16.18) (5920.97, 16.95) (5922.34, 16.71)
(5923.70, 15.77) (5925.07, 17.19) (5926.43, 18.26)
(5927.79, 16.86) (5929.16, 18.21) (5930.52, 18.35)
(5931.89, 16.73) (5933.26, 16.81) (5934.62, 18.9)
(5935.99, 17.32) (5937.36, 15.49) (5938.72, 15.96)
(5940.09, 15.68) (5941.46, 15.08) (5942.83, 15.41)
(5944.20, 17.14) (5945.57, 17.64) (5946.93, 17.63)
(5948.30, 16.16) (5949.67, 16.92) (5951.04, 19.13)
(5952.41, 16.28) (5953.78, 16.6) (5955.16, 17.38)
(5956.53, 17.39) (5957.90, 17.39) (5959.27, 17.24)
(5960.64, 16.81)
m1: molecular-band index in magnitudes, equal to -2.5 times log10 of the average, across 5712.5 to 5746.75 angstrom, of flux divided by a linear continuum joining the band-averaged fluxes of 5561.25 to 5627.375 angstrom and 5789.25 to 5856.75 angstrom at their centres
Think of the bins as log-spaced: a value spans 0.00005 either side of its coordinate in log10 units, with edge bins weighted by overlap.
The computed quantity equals -0.15 mag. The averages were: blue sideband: 19.4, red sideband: 17.3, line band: 20.8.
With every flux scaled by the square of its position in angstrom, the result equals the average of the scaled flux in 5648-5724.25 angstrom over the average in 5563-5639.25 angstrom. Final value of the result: 1.2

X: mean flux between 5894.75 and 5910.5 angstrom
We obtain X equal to 16.7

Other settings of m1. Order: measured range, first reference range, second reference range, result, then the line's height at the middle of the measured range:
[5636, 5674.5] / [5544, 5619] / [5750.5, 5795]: -0.169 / 18.9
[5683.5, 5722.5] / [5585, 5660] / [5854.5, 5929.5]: -0.159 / 19.2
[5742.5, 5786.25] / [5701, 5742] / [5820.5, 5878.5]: 0.070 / 20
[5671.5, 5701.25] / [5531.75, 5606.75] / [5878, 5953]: -0.247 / 18.3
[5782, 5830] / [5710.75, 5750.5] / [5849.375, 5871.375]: 0.084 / 18.7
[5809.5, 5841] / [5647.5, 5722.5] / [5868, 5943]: 0.041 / 18.7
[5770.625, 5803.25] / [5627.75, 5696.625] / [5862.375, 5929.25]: 0.127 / 19.3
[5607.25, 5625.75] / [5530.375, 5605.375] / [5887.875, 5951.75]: -0.069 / 18.8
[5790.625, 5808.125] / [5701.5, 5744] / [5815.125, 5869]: 0.178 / 18.9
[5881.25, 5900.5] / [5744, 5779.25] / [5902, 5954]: 0.106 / 17.3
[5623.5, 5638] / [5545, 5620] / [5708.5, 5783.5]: -0.049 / 19.5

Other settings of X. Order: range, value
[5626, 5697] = 22.2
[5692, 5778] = 20.3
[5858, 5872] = 17.4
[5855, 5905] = 16.7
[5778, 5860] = 17.4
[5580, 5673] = 20.7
